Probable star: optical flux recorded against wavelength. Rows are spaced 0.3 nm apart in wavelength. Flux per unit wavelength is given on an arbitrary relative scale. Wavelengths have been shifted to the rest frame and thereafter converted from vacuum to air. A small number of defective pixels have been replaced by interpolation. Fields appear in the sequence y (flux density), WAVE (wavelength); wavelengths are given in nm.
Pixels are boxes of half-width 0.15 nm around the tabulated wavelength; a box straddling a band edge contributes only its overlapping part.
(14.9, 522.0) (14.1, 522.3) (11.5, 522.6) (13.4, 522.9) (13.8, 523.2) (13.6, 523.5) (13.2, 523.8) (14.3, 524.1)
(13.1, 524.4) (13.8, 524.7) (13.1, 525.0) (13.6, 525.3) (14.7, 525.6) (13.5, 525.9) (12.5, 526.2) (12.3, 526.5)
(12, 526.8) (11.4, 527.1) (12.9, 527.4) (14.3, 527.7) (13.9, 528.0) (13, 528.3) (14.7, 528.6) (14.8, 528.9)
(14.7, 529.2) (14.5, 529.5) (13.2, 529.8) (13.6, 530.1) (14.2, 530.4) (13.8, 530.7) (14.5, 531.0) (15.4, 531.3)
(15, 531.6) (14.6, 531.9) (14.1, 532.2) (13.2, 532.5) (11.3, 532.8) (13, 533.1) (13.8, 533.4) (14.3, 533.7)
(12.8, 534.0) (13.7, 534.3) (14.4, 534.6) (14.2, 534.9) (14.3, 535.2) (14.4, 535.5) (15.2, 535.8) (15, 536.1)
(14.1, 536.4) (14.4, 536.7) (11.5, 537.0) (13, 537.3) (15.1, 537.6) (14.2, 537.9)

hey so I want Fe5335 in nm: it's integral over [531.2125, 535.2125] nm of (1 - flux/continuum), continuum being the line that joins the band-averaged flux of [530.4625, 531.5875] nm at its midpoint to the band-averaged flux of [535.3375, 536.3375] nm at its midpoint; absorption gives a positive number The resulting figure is 0.23 nm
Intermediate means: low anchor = 14.6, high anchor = 14.8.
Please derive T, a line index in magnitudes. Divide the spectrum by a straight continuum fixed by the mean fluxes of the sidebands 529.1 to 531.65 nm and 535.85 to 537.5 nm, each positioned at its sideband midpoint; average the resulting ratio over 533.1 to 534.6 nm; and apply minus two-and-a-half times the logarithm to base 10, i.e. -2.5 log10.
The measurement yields 0.03 mag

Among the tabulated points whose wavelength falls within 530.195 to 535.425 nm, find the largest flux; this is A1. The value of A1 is 15.4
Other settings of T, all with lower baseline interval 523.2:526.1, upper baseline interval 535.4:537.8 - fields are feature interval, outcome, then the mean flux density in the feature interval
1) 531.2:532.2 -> -0.071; 14.8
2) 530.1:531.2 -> -0.022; 14.1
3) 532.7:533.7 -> 0.076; 13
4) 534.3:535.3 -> -0.015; 14.2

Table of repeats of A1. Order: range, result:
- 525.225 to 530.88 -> 14.8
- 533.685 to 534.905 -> 14.4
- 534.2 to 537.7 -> 15.2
